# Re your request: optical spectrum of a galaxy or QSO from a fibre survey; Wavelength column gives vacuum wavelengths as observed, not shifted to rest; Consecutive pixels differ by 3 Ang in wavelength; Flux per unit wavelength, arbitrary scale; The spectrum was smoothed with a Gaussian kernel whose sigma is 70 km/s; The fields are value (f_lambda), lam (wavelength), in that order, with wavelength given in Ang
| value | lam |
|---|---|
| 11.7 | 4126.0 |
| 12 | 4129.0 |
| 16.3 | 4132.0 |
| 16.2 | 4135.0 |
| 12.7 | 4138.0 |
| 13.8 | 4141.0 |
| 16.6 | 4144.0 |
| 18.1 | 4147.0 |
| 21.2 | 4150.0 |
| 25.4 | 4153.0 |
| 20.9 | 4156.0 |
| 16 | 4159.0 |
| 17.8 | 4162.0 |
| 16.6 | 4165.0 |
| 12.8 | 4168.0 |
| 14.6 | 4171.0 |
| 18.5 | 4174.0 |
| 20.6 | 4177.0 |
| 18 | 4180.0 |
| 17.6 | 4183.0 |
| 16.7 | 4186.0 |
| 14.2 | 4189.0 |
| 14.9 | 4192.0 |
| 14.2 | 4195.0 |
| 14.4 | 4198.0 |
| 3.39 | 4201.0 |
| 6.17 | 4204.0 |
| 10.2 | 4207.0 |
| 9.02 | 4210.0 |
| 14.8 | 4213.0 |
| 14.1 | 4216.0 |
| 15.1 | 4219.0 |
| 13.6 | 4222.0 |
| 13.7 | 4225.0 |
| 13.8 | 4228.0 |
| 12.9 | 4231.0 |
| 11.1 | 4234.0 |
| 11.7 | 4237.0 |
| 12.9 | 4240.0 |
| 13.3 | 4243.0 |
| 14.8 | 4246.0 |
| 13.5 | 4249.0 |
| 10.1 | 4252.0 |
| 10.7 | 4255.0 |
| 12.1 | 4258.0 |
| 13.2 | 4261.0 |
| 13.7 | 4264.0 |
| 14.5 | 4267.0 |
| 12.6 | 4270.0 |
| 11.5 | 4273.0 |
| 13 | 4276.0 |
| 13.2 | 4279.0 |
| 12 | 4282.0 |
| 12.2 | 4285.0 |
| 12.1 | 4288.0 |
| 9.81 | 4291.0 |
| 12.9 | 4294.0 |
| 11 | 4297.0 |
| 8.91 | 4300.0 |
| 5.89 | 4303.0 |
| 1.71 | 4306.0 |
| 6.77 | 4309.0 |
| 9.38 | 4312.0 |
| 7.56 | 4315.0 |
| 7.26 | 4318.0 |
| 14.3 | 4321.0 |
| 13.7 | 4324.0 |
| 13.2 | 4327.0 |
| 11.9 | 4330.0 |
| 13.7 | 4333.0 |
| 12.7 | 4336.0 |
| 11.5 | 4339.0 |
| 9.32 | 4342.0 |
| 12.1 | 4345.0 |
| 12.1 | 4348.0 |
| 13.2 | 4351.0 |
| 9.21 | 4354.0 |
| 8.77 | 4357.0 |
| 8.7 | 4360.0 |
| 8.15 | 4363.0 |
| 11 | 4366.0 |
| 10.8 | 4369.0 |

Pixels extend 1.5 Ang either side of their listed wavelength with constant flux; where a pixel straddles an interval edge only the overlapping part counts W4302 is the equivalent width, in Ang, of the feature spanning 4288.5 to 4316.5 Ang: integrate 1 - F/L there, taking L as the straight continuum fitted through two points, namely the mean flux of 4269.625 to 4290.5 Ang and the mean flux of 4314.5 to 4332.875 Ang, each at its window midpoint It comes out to 8.5 Ang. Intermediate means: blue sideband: 12.2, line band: 8.35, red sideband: 11.7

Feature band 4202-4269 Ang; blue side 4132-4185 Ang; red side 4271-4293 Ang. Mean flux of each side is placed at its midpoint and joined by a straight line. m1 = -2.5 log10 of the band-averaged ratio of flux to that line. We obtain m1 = 0.13 mag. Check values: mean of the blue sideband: 17.5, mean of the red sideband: 12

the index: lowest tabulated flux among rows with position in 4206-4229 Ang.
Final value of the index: 9.02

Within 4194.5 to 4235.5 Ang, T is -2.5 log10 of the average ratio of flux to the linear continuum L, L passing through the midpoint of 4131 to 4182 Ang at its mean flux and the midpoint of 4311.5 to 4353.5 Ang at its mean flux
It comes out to 0.288 mag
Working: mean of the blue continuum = 17.4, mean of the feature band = 11.8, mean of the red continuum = 11.6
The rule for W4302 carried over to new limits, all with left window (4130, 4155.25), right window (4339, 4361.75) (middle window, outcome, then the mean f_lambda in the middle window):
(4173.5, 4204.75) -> 3.03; 14.5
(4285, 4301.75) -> 1.99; 11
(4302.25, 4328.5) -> 6.01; 8.95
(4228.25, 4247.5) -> 1.96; 12.8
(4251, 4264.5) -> 1.71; 11.9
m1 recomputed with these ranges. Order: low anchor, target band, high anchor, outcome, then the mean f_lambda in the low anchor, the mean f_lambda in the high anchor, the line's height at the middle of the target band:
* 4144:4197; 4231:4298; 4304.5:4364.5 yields 0.08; 17.5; 10.3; 13.3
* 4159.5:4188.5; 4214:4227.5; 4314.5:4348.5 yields 0.09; 16.9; 11.7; 15.4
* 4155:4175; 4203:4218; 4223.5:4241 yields 0.24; 16.6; 12.7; 13.9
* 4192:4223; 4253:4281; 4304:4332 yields -0.20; 11.6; 9.54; 10.5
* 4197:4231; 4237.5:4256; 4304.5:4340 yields -0.12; 11.7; 10.3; 11.3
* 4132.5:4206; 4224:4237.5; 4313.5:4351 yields 0.13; 15.9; 11.7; 14.3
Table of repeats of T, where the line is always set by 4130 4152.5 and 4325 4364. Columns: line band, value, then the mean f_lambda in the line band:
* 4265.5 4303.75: 0.11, 11.6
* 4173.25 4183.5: -0.19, 18.8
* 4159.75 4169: 0.01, 15.9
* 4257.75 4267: 0.00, 13.4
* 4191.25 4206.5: 0.41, 10.4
